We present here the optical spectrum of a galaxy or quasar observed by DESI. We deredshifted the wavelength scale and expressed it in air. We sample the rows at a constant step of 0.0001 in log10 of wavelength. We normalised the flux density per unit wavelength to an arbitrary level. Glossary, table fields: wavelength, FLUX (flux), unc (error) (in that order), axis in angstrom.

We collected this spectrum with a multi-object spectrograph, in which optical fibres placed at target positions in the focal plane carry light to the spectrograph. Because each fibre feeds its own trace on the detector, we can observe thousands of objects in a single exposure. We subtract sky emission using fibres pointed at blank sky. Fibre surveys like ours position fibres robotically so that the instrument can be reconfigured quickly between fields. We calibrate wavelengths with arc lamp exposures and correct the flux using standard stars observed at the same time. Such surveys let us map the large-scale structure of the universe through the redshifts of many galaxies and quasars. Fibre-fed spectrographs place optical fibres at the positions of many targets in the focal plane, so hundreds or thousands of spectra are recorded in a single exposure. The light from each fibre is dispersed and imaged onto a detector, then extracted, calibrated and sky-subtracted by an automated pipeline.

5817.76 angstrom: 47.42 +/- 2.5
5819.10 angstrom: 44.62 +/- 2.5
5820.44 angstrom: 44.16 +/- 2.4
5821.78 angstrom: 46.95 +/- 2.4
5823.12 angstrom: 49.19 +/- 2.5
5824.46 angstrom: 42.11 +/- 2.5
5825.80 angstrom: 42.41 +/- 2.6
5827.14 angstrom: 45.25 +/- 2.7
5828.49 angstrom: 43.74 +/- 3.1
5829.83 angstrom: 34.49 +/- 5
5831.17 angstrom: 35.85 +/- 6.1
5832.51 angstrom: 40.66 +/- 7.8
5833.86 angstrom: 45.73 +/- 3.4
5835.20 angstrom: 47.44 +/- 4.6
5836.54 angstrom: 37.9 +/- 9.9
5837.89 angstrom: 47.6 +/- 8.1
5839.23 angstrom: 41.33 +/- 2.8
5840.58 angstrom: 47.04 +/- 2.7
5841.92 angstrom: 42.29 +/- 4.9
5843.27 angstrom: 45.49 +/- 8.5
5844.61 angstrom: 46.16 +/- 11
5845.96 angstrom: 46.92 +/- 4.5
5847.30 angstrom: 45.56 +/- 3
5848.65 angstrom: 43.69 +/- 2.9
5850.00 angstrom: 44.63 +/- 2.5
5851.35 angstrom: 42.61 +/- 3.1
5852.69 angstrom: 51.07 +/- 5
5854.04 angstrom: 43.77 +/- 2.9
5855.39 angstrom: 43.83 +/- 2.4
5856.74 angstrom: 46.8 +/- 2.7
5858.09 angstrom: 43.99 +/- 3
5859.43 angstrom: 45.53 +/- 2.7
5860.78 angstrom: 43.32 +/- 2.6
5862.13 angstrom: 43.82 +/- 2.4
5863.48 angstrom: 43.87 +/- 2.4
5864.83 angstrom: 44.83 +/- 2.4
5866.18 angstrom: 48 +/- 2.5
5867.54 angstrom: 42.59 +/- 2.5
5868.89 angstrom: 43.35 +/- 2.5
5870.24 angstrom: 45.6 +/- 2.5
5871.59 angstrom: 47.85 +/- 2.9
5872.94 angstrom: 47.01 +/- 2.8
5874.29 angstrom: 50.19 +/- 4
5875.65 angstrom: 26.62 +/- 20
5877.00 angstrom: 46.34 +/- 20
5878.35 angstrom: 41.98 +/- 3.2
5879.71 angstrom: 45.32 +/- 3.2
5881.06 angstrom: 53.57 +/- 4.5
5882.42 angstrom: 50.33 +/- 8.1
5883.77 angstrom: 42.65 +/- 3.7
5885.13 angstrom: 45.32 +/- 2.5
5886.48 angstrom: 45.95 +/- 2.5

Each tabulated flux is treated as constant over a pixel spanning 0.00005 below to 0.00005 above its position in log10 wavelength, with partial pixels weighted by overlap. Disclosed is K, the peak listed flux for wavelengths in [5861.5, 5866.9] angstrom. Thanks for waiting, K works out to 48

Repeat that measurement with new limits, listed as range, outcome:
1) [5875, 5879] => 46.34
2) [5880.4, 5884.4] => 53.57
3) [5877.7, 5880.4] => 45.32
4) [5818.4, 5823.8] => 49.19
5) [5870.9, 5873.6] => 47.85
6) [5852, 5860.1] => 51.07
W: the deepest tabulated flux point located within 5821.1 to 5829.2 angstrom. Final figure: 42.11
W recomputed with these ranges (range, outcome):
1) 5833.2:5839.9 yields 37.9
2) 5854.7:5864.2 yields 43.32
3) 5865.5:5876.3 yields 26.62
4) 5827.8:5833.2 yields 34.49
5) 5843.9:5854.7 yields 42.61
